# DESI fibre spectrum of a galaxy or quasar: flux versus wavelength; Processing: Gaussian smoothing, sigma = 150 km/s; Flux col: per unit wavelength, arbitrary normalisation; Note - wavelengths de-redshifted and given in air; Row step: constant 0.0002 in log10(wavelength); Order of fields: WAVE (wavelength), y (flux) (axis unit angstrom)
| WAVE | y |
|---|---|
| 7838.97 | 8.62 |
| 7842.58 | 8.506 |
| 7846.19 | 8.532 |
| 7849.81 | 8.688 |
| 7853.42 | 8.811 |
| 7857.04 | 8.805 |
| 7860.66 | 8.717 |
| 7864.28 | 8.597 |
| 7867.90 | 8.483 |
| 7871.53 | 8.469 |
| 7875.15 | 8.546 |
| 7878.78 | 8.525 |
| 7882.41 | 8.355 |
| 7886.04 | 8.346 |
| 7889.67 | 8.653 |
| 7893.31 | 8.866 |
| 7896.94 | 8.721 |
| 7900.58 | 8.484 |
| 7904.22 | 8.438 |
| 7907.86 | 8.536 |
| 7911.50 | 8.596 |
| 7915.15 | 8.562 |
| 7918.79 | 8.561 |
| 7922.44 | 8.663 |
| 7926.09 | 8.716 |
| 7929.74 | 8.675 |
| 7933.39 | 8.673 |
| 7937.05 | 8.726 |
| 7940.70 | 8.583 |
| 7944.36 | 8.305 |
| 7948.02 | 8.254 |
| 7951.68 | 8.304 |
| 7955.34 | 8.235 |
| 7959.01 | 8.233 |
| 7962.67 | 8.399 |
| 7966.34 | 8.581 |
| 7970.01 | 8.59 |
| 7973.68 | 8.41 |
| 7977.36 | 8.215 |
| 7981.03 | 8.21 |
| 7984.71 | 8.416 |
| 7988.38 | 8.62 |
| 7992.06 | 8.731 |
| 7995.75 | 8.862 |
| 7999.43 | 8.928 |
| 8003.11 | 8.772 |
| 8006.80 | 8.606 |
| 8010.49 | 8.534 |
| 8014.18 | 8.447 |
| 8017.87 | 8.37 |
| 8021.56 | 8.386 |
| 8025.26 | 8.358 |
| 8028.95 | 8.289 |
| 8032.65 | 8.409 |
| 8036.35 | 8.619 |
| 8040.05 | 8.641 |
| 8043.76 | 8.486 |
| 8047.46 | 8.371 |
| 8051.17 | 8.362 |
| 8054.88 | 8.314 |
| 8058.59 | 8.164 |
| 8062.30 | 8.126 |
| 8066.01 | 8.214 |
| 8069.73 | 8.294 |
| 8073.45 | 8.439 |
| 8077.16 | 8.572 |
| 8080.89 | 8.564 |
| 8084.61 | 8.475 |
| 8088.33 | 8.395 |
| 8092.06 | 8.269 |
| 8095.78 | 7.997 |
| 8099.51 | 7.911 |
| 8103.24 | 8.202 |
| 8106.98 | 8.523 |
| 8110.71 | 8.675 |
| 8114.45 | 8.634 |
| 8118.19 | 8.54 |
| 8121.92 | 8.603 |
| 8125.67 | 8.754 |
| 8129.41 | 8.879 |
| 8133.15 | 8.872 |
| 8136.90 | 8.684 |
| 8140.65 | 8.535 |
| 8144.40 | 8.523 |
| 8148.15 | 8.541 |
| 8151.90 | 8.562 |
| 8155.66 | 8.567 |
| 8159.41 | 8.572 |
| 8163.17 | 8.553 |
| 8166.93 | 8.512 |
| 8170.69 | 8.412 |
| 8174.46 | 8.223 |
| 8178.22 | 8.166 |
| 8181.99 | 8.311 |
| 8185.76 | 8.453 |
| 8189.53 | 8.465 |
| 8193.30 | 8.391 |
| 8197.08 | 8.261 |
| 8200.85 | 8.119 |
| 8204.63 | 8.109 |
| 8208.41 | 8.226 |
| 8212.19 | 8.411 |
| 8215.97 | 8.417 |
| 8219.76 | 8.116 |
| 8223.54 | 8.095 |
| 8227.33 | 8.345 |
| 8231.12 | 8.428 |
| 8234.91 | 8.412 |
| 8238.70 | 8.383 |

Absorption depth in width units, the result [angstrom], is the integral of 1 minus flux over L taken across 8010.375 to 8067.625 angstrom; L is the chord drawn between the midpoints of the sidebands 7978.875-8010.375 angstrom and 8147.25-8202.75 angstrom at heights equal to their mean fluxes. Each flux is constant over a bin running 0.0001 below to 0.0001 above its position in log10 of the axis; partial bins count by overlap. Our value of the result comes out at 1.3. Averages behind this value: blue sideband 8.63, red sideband 8.4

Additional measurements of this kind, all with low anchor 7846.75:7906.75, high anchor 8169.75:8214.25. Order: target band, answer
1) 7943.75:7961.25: 0.5 angstrom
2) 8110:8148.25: -1.4 angstrom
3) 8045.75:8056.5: 0.1 angstrom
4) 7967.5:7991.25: 0.2 angstrom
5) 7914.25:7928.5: -0.1 angstrom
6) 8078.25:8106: 0.4 angstrom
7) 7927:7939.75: -0.2 angstrom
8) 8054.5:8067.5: 0.3 angstrom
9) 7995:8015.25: -0.5 angstrom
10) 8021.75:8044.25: 0.0 angstrom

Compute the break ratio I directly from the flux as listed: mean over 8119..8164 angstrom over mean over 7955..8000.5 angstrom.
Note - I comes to 1.0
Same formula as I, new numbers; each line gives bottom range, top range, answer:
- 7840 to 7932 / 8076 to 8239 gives 0.98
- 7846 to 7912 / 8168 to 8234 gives 0.97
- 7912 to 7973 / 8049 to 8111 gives 0.98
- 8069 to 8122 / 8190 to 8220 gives 0.98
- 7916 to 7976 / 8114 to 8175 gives 1.01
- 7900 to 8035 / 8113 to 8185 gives 1.00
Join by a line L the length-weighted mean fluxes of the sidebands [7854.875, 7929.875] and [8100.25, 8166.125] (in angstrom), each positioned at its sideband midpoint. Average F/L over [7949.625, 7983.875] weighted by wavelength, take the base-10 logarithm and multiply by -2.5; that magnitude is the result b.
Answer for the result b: 0.03 mag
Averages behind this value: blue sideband 8.59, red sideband 8.59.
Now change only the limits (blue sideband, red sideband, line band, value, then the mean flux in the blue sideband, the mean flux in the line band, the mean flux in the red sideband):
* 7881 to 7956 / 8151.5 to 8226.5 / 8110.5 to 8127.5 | -0.03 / 8.54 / 8.63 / 8.34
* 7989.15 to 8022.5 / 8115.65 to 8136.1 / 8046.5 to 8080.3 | 0.05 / 8.63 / 8.32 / 8.73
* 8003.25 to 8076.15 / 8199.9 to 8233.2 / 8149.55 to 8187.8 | -0.02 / 8.4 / 8.43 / 8.26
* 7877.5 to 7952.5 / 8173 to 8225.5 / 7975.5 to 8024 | -0.01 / 8.55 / 8.54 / 8.27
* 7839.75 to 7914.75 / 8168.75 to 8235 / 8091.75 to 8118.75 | 0.01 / 8.58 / 8.34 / 8.29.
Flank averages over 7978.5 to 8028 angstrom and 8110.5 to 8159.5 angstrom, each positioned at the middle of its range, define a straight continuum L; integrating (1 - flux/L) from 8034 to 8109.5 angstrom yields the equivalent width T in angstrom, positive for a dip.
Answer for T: 2.16 angstrom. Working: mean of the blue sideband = 8.55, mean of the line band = 8.35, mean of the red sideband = 8.64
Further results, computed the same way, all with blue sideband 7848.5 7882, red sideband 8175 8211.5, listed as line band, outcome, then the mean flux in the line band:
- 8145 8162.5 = -0.5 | 8.56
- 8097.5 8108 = 0.2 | 8.18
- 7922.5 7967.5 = 0.3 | 8.48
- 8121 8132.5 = -0.6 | 8.77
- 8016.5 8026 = 0.1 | 8.37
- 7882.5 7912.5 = 0.1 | 8.57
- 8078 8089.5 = -0.1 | 8.49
